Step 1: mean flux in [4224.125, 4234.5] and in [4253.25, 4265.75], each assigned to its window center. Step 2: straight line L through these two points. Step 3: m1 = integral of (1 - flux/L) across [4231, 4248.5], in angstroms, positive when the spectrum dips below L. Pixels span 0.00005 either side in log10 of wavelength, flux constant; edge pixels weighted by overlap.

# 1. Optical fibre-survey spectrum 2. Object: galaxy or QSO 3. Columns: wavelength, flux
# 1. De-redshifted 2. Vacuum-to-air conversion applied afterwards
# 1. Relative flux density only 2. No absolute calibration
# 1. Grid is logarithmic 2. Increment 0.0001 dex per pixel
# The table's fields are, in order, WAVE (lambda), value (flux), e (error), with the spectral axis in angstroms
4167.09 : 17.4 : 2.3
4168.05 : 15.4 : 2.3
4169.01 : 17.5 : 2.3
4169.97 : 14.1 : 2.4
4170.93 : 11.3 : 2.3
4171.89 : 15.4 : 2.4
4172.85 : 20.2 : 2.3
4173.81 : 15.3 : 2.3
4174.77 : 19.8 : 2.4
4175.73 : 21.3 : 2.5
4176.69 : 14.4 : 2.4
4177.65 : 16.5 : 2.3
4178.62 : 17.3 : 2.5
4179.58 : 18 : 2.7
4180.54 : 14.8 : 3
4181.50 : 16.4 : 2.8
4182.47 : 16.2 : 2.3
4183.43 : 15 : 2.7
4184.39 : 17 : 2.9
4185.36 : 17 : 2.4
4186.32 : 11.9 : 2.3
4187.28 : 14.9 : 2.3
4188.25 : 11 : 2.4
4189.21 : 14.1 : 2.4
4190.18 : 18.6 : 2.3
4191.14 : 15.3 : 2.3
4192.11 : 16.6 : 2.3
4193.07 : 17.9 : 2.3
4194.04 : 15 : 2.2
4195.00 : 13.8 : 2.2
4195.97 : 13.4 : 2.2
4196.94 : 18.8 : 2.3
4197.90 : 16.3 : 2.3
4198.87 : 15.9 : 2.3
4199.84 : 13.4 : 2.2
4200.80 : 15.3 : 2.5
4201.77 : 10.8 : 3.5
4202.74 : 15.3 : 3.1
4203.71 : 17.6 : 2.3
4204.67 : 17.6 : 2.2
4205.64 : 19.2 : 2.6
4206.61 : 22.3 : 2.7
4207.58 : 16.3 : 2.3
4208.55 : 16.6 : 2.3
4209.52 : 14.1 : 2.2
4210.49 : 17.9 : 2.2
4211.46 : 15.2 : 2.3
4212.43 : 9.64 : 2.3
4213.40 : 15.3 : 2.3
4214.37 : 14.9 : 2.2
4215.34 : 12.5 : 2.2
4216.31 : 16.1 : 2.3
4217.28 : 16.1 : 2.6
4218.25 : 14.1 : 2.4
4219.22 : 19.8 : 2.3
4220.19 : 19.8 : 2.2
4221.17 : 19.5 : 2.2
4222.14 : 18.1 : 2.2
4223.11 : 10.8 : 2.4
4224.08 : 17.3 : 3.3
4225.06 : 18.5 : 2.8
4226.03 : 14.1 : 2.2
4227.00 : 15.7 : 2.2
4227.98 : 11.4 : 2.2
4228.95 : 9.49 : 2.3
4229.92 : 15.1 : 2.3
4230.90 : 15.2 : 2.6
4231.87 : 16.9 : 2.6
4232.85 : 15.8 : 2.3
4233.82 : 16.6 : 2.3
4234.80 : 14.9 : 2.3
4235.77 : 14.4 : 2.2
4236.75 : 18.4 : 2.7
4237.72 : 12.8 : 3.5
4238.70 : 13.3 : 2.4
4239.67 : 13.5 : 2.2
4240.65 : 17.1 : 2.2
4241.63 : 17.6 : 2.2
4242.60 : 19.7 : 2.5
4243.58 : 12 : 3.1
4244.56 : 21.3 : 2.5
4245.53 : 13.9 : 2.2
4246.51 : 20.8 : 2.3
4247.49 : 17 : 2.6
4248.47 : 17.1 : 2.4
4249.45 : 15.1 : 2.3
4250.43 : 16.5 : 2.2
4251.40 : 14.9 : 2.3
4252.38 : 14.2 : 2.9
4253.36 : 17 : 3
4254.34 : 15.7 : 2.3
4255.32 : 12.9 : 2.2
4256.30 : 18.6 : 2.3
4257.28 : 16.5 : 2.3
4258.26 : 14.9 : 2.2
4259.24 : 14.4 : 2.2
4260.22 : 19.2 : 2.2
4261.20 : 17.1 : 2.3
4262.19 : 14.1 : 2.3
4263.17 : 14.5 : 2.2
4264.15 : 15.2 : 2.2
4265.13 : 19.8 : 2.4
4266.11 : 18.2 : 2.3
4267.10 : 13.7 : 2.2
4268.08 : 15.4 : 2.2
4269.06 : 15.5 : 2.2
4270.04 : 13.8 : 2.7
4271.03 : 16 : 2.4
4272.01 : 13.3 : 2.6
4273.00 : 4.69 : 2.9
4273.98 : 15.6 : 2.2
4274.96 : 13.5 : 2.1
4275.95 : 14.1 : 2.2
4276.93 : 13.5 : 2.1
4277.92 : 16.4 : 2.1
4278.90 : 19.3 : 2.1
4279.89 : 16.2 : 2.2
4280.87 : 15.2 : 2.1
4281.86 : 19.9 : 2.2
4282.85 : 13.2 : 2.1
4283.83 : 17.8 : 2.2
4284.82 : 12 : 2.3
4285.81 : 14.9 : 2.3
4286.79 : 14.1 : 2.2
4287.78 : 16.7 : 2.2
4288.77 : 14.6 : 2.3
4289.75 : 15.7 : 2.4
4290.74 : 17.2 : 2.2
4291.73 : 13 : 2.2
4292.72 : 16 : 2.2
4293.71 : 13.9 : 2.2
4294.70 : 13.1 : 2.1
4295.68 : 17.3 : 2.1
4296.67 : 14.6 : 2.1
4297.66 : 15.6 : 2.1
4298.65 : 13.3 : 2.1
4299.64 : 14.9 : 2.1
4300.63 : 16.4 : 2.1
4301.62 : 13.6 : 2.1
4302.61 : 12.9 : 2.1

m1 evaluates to -1.0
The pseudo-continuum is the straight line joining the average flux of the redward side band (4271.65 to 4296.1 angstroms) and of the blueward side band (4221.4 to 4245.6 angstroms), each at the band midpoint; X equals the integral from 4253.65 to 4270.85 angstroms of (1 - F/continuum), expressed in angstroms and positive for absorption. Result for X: -0.9 angstroms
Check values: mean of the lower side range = 15.4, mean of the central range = 15.9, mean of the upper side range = 14.9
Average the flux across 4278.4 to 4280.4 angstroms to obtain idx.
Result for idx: 17.8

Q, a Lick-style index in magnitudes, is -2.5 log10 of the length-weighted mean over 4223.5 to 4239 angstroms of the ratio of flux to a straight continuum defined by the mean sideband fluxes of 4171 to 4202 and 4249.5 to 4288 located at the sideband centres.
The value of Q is 0.04 mag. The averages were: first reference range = 15.8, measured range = 15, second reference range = 15.3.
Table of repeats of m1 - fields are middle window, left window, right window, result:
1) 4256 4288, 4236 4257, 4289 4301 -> 0.5 angstroms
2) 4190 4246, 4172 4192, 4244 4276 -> 0.7 angstroms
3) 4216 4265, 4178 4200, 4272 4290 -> -2.5 angstroms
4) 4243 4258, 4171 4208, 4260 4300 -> -0.7 angstroms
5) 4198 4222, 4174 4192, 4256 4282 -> -0.3 angstroms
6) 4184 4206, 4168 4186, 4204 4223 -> 1.3 angstroms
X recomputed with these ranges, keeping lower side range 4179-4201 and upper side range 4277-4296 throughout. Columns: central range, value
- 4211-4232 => 0.41 angstroms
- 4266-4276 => 1.11 angstroms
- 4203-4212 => -1.04 angstroms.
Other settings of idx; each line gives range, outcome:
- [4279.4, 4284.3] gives 16.5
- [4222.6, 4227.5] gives 15.3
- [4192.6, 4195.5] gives 15.5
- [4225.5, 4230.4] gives 13.2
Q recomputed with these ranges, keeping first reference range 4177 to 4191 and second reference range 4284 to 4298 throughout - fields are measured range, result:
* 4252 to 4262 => -0.06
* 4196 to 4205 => 0.00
